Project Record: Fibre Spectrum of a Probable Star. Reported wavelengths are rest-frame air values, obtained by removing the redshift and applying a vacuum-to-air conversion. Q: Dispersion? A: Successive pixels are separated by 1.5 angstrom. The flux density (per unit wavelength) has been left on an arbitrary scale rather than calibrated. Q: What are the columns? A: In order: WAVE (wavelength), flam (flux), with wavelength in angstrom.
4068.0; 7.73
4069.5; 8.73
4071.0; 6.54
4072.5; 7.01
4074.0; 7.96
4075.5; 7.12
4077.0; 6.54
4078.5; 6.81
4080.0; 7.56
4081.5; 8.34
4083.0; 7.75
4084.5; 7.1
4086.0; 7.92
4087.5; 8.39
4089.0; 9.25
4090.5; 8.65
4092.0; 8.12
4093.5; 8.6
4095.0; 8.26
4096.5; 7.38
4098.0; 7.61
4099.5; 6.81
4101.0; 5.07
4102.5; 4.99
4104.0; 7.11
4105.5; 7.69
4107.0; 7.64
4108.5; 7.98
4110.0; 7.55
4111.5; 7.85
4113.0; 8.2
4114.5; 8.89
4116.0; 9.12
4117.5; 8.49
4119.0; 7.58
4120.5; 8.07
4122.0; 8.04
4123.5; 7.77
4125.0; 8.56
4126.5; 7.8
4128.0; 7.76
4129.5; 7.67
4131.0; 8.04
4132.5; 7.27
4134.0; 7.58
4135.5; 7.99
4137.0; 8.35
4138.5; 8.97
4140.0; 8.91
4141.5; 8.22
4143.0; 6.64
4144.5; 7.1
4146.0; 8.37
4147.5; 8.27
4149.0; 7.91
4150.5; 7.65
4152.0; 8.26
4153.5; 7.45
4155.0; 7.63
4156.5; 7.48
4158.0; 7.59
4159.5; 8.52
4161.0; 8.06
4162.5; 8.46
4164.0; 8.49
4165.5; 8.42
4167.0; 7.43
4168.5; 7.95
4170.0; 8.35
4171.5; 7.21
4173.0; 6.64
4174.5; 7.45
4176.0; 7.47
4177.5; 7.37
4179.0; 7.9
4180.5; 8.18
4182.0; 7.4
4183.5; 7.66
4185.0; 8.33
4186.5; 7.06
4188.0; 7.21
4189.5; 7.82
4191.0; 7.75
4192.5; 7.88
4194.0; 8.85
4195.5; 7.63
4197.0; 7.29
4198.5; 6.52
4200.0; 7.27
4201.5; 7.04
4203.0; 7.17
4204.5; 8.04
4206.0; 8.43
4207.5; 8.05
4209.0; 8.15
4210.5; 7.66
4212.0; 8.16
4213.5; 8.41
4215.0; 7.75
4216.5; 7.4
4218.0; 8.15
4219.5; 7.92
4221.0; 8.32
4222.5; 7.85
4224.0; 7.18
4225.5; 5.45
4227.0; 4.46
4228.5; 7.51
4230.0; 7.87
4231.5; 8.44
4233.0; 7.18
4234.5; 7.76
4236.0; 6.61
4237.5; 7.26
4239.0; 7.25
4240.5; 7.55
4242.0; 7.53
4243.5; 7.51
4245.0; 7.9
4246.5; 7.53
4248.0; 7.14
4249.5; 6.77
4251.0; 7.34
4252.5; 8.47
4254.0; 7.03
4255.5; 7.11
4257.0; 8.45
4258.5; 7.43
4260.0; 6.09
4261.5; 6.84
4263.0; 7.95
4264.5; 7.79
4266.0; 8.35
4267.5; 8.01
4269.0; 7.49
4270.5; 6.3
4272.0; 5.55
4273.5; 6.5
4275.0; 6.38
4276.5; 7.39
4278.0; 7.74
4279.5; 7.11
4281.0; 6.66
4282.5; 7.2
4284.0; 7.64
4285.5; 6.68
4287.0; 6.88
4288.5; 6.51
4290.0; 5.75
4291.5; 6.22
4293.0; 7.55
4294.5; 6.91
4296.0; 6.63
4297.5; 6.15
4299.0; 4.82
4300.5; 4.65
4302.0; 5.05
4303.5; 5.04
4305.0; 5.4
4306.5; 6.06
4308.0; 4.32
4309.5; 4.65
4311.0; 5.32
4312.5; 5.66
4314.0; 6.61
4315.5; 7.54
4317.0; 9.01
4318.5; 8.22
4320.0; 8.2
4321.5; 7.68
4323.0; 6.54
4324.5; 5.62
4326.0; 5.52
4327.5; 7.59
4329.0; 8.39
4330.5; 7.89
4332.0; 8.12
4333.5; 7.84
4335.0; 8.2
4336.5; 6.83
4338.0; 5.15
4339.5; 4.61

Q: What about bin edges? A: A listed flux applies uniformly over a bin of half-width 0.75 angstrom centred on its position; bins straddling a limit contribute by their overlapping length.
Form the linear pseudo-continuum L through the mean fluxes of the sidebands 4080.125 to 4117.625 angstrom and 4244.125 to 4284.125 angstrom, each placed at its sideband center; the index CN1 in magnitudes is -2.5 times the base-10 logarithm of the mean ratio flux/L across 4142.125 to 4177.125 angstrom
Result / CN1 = -0.03 mag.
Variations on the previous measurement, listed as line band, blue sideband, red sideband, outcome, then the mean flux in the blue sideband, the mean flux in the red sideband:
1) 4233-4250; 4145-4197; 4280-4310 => -0.082 mag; 7.82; 6.06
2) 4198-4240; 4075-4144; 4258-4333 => -0.048 mag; 7.78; 6.71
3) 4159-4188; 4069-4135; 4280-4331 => -0.073 mag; 7.71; 6.48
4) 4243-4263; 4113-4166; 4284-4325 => -0.080 mag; 8.04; 6.31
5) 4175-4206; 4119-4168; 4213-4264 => 0.009 mag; 7.95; 7.39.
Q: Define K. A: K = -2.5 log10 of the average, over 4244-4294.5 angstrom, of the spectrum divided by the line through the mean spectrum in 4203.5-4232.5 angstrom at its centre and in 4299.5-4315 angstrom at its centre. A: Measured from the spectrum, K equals -0.14 mag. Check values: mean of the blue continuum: 7.63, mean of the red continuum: 5.31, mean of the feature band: 7.14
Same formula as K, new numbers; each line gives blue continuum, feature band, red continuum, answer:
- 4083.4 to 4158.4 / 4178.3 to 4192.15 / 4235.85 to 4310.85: -0.05 mag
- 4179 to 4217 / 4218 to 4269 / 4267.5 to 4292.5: -0.03 mag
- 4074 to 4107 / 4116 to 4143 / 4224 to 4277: -0.09 mag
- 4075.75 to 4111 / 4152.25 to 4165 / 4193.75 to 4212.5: -0.05 mag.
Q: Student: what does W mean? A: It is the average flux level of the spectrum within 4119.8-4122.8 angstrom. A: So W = 8.05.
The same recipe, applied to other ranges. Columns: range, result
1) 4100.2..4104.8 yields 5.76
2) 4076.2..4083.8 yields 7.4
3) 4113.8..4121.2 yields 8.43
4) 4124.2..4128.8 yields 8.03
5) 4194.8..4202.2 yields 7.15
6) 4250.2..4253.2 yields 7.88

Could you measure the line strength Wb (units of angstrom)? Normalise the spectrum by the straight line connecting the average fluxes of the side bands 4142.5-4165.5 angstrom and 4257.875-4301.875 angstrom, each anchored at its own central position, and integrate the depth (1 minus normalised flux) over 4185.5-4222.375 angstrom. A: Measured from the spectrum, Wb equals -1.5 angstrom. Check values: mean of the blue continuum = 7.89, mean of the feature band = 7.75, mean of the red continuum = 6.77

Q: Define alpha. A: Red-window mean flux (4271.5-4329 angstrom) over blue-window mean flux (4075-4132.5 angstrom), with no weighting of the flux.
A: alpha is 0.8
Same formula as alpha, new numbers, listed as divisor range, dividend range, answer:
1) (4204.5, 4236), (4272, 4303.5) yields 0.85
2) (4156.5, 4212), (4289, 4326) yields 0.80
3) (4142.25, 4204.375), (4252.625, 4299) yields 0.91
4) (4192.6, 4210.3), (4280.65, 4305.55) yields 0.81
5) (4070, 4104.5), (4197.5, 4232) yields 1.01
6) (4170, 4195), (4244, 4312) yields 0.87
